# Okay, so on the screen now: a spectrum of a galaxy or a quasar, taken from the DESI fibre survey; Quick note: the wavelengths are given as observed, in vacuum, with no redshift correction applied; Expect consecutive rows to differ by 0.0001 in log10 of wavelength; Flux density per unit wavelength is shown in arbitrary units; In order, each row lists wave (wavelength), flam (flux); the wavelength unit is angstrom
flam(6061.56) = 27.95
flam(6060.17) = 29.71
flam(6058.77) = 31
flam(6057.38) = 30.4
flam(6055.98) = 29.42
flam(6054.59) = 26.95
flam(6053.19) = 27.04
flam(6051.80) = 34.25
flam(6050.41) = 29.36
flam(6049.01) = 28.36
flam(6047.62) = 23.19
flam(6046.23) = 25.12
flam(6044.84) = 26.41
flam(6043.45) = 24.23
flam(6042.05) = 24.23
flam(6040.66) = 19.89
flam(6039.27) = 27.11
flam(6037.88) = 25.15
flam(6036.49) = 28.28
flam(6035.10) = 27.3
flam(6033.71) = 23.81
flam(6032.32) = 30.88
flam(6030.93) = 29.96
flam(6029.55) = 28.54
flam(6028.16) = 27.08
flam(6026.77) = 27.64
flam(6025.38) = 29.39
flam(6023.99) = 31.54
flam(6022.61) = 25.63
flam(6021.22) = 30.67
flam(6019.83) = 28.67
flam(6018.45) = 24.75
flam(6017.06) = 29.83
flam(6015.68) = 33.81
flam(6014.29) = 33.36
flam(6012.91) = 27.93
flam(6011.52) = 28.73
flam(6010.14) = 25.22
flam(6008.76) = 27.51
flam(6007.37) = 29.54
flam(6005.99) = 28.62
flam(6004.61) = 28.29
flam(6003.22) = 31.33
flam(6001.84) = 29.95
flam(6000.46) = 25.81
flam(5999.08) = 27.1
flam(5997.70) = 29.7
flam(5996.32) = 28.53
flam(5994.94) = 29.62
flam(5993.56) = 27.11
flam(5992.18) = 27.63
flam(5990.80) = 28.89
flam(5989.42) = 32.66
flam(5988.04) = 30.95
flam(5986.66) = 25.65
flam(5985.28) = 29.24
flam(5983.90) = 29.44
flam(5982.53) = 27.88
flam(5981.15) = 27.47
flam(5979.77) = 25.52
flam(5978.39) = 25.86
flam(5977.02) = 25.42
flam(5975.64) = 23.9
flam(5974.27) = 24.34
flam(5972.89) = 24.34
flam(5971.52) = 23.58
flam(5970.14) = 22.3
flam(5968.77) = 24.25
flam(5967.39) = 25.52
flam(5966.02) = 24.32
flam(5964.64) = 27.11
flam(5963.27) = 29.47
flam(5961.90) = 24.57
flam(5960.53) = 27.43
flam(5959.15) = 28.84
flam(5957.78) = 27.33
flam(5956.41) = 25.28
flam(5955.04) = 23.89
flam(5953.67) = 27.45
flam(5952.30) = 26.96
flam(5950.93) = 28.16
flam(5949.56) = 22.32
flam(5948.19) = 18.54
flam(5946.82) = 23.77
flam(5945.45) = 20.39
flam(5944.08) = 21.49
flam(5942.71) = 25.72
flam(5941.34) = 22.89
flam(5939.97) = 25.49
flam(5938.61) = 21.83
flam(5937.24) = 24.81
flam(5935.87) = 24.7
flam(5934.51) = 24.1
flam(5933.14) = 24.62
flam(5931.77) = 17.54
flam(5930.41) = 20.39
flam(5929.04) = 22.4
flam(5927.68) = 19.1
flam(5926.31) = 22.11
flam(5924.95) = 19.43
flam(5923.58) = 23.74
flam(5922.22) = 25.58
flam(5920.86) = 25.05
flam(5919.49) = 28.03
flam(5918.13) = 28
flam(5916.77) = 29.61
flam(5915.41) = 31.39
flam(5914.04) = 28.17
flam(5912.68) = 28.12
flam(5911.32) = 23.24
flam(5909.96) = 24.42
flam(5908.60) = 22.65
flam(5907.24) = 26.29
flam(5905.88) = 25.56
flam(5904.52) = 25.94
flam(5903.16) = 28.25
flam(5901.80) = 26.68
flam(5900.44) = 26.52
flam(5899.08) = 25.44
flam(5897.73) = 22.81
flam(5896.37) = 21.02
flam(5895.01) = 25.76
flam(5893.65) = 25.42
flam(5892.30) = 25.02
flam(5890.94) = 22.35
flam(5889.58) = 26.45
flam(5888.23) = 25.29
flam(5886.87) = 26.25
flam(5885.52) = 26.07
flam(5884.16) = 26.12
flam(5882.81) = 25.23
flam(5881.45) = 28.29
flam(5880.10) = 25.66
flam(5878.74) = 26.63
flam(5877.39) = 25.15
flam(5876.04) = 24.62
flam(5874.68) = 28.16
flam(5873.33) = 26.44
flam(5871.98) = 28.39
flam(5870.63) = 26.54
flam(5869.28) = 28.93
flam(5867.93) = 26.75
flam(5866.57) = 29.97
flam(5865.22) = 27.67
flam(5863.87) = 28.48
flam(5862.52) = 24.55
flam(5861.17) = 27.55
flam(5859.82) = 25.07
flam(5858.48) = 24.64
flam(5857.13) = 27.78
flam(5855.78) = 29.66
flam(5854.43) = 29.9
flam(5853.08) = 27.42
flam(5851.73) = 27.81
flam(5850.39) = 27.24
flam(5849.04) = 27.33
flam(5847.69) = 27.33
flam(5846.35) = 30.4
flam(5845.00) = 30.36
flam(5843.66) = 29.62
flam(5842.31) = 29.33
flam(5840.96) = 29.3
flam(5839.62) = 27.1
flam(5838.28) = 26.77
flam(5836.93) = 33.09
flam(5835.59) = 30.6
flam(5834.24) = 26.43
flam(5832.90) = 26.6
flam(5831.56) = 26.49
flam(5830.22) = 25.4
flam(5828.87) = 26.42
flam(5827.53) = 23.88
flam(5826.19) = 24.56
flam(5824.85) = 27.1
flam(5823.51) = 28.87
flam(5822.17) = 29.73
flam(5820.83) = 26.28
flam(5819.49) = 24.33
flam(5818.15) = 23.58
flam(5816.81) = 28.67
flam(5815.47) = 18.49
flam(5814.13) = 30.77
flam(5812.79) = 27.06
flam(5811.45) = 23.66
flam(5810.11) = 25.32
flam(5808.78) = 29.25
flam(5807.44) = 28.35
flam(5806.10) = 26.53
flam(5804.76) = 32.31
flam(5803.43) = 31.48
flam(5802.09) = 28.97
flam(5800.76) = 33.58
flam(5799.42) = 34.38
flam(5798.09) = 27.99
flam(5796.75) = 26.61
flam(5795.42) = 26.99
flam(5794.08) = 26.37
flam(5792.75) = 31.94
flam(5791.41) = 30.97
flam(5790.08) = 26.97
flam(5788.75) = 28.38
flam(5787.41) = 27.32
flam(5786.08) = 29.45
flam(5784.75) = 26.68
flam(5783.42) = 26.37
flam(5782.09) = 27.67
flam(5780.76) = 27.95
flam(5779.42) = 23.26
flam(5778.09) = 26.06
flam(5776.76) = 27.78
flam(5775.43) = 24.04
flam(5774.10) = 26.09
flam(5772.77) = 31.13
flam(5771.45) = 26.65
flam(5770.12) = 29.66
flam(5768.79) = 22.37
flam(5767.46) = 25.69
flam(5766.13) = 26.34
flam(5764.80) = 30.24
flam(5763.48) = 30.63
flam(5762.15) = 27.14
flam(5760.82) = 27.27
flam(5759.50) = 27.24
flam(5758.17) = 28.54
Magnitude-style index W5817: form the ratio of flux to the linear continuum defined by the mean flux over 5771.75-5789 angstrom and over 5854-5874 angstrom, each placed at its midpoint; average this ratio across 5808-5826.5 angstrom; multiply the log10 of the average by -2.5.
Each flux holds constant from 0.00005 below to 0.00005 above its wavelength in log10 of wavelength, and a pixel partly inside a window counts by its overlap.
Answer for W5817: 0.04 mag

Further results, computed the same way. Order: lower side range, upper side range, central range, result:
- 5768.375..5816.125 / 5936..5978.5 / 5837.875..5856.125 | -0.07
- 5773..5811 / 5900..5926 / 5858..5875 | -0.01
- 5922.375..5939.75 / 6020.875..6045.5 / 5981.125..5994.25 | -0.16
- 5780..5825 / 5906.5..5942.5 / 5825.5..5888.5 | -0.04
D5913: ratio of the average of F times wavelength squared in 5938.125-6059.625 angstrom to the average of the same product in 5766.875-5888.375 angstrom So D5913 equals 1.0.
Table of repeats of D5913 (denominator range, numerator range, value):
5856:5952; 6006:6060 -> 1.16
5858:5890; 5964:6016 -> 1.08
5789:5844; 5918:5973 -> 0.91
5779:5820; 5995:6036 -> 1.11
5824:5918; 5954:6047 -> 1.06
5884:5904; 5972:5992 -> 1.11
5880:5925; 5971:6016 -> 1.12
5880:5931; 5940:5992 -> 1.04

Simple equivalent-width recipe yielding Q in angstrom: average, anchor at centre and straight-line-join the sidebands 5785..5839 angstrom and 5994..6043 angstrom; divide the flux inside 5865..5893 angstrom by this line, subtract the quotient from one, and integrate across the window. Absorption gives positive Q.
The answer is 1.4 angstrom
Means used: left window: 27.8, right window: 28.1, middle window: 26.5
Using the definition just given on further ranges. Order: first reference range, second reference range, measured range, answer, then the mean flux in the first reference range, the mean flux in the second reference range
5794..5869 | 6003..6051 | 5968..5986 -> 1.3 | 27.7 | 27.7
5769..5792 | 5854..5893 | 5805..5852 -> -0.6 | 27.3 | 26.7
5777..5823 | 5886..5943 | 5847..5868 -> -1.0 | 27.8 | 24.7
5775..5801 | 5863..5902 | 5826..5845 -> -0.5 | 28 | 26.1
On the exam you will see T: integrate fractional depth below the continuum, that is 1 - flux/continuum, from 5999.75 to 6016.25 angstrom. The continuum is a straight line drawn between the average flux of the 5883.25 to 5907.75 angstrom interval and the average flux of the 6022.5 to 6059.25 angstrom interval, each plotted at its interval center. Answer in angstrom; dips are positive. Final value -1.3 angstrom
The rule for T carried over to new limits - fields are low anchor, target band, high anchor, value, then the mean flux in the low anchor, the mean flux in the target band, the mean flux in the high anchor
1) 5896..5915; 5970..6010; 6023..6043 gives -1.46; 25.5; 27.6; 27.1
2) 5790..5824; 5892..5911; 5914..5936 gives -0.08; 28.1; 25.1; 24.2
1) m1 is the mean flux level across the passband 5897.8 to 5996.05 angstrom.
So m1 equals 25.4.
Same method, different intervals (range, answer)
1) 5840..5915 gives 26.7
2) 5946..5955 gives 24.4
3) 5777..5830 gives 27.5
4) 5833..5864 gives 28.1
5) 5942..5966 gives 25.2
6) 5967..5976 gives 24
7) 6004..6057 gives 27.8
